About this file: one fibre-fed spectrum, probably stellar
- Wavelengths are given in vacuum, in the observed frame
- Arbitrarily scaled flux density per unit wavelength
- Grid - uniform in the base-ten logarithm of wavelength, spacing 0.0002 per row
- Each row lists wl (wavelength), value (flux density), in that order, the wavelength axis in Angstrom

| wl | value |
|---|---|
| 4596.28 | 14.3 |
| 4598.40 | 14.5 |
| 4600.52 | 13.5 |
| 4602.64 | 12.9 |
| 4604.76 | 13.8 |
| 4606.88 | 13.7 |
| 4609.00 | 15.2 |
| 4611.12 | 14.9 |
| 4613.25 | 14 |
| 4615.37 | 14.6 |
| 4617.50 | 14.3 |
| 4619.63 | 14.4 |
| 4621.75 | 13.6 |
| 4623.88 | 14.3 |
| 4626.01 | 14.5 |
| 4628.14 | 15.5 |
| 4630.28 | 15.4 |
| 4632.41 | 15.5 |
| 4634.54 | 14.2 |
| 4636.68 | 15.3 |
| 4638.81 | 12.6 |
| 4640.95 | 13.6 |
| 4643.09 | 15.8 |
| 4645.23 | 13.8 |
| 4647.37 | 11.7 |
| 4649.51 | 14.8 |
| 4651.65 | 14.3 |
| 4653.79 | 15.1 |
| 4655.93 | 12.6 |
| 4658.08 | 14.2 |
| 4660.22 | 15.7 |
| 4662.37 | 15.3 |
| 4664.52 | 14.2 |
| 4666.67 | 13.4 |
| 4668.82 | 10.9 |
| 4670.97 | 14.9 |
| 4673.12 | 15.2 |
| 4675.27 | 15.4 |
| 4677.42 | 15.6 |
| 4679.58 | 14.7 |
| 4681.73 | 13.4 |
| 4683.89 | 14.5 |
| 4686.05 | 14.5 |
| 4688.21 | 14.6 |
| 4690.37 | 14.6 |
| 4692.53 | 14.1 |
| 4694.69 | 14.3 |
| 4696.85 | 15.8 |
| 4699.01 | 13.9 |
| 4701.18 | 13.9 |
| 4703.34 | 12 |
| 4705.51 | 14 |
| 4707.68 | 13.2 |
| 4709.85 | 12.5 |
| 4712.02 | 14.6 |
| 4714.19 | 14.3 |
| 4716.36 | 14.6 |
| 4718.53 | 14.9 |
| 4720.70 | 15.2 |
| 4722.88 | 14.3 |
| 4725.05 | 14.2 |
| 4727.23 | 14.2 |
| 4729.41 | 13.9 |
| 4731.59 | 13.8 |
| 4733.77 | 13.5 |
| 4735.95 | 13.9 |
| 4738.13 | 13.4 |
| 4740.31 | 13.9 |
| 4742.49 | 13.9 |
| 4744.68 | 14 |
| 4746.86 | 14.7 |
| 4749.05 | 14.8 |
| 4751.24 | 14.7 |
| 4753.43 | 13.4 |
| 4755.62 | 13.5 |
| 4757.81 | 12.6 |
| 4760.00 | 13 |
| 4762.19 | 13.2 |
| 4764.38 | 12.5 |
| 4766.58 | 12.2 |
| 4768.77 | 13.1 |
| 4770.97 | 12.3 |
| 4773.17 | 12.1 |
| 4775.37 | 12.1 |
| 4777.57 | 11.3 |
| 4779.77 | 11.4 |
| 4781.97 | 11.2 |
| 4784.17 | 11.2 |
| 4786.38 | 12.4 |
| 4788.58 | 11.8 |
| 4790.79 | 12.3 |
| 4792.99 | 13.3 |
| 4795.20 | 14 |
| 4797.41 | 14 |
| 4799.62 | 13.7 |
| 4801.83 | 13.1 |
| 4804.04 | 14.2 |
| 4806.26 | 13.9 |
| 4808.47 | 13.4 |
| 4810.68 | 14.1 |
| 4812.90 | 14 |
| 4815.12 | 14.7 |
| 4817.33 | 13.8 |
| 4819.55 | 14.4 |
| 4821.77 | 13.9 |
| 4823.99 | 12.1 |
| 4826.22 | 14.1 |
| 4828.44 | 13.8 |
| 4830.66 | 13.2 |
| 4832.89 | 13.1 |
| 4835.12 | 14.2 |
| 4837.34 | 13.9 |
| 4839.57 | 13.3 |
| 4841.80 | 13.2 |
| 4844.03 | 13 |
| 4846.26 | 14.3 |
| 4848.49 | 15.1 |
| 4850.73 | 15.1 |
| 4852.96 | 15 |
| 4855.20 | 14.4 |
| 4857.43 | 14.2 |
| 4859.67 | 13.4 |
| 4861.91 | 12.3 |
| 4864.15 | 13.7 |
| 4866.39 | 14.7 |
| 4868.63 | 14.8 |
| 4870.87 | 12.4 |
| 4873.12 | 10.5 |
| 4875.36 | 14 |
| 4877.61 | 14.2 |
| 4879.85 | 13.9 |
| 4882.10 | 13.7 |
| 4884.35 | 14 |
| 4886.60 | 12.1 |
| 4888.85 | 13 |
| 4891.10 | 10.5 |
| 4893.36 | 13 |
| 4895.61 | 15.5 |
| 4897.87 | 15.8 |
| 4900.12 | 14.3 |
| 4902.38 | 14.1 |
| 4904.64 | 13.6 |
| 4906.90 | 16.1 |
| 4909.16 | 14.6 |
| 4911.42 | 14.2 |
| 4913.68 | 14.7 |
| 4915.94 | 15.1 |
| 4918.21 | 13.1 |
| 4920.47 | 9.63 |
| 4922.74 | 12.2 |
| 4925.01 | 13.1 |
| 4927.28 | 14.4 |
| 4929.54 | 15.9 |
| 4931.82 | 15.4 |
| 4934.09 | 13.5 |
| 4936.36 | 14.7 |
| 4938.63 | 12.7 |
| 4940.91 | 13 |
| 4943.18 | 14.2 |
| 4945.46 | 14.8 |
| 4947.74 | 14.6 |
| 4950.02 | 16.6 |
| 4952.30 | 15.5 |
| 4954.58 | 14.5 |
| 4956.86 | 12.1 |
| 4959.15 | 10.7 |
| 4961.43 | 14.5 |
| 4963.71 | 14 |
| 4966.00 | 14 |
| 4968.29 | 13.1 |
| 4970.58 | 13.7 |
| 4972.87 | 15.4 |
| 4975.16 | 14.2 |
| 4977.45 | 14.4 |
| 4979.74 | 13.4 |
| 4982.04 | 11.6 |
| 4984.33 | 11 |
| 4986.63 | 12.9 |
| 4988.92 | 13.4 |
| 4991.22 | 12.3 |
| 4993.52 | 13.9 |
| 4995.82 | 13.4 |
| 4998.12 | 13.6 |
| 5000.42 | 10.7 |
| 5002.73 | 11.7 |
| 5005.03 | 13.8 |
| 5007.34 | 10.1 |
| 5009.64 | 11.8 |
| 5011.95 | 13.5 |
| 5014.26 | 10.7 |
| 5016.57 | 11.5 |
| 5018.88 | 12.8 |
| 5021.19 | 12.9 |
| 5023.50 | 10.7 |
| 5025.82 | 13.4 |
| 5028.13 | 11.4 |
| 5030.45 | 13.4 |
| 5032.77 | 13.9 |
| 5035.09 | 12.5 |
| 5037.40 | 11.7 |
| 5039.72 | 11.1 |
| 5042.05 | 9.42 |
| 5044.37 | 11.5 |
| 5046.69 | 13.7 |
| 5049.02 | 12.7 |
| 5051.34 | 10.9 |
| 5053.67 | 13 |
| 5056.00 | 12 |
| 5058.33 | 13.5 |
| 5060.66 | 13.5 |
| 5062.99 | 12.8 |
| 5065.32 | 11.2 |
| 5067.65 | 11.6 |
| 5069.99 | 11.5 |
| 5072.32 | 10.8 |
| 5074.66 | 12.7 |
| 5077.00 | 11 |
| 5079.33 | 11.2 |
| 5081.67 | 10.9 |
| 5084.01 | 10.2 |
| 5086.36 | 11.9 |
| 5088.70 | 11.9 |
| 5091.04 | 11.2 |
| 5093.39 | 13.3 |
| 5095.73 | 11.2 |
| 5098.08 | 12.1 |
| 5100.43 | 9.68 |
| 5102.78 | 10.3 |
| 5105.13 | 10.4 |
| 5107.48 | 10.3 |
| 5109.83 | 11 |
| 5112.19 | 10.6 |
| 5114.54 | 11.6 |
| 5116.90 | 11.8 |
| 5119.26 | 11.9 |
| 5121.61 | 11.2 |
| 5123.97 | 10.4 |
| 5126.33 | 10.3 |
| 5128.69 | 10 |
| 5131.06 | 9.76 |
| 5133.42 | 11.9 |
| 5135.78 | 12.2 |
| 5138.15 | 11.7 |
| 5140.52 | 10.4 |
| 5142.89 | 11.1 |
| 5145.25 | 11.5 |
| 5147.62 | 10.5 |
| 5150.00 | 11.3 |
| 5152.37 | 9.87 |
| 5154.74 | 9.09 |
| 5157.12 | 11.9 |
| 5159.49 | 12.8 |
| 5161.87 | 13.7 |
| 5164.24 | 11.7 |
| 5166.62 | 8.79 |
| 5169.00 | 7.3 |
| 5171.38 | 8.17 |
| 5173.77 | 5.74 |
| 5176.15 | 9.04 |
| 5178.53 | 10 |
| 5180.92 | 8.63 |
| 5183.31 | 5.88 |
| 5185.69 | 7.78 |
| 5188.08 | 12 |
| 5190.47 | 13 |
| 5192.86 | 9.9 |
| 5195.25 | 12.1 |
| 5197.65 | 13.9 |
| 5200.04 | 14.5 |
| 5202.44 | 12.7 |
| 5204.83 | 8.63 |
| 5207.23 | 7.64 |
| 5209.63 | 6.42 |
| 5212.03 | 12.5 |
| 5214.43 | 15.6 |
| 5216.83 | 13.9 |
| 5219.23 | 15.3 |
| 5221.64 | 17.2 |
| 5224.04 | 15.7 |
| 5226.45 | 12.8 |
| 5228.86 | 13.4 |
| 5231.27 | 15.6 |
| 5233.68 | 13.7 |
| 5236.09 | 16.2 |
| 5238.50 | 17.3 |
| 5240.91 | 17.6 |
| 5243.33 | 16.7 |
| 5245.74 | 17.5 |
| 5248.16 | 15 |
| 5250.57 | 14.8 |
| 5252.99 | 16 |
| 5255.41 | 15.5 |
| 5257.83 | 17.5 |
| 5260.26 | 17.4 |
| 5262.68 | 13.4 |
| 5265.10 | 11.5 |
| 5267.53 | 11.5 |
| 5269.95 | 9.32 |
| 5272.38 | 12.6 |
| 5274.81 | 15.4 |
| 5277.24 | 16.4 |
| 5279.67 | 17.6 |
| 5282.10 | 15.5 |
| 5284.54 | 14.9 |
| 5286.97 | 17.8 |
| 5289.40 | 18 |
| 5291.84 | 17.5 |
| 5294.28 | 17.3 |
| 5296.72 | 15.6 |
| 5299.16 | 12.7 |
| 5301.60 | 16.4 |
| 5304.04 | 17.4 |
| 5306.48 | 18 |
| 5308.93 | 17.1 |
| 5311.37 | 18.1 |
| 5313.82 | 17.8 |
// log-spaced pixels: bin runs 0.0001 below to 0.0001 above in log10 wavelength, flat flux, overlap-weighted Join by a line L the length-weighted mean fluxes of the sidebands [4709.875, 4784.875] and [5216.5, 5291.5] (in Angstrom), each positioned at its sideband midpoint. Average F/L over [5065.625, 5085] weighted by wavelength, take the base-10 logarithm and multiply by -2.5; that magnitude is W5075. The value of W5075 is 0.29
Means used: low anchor 13.4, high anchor 15.3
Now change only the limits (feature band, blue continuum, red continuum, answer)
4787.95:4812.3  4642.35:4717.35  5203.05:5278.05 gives 0.055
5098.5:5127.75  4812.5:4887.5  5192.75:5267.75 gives 0.281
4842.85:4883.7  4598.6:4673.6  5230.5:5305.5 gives 0.067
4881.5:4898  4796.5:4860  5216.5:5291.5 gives 0.063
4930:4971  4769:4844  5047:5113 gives -0.140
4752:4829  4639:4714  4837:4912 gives 0.074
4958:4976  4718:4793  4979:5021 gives -0.103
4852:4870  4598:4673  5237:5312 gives 0.055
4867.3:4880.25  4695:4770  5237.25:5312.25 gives 0.081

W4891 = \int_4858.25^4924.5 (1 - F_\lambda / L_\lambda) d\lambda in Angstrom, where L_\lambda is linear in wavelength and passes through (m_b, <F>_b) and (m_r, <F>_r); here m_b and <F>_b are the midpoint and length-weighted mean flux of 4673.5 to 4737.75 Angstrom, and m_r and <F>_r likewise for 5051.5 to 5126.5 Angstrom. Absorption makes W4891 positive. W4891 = -3.4 Angstrom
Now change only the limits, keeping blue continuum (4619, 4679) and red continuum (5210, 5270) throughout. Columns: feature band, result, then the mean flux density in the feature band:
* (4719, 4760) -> 1.3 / 14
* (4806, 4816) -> 0.3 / 14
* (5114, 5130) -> 4.1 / 11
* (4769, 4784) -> 2.8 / 11.8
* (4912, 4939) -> 1.6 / 13.7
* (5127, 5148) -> 5.4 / 11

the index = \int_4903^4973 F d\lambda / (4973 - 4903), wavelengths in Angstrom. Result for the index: 14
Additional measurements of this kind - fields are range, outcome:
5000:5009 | 11.7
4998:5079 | 12.1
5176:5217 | 10.8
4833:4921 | 13.8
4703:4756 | 14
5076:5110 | 11.1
